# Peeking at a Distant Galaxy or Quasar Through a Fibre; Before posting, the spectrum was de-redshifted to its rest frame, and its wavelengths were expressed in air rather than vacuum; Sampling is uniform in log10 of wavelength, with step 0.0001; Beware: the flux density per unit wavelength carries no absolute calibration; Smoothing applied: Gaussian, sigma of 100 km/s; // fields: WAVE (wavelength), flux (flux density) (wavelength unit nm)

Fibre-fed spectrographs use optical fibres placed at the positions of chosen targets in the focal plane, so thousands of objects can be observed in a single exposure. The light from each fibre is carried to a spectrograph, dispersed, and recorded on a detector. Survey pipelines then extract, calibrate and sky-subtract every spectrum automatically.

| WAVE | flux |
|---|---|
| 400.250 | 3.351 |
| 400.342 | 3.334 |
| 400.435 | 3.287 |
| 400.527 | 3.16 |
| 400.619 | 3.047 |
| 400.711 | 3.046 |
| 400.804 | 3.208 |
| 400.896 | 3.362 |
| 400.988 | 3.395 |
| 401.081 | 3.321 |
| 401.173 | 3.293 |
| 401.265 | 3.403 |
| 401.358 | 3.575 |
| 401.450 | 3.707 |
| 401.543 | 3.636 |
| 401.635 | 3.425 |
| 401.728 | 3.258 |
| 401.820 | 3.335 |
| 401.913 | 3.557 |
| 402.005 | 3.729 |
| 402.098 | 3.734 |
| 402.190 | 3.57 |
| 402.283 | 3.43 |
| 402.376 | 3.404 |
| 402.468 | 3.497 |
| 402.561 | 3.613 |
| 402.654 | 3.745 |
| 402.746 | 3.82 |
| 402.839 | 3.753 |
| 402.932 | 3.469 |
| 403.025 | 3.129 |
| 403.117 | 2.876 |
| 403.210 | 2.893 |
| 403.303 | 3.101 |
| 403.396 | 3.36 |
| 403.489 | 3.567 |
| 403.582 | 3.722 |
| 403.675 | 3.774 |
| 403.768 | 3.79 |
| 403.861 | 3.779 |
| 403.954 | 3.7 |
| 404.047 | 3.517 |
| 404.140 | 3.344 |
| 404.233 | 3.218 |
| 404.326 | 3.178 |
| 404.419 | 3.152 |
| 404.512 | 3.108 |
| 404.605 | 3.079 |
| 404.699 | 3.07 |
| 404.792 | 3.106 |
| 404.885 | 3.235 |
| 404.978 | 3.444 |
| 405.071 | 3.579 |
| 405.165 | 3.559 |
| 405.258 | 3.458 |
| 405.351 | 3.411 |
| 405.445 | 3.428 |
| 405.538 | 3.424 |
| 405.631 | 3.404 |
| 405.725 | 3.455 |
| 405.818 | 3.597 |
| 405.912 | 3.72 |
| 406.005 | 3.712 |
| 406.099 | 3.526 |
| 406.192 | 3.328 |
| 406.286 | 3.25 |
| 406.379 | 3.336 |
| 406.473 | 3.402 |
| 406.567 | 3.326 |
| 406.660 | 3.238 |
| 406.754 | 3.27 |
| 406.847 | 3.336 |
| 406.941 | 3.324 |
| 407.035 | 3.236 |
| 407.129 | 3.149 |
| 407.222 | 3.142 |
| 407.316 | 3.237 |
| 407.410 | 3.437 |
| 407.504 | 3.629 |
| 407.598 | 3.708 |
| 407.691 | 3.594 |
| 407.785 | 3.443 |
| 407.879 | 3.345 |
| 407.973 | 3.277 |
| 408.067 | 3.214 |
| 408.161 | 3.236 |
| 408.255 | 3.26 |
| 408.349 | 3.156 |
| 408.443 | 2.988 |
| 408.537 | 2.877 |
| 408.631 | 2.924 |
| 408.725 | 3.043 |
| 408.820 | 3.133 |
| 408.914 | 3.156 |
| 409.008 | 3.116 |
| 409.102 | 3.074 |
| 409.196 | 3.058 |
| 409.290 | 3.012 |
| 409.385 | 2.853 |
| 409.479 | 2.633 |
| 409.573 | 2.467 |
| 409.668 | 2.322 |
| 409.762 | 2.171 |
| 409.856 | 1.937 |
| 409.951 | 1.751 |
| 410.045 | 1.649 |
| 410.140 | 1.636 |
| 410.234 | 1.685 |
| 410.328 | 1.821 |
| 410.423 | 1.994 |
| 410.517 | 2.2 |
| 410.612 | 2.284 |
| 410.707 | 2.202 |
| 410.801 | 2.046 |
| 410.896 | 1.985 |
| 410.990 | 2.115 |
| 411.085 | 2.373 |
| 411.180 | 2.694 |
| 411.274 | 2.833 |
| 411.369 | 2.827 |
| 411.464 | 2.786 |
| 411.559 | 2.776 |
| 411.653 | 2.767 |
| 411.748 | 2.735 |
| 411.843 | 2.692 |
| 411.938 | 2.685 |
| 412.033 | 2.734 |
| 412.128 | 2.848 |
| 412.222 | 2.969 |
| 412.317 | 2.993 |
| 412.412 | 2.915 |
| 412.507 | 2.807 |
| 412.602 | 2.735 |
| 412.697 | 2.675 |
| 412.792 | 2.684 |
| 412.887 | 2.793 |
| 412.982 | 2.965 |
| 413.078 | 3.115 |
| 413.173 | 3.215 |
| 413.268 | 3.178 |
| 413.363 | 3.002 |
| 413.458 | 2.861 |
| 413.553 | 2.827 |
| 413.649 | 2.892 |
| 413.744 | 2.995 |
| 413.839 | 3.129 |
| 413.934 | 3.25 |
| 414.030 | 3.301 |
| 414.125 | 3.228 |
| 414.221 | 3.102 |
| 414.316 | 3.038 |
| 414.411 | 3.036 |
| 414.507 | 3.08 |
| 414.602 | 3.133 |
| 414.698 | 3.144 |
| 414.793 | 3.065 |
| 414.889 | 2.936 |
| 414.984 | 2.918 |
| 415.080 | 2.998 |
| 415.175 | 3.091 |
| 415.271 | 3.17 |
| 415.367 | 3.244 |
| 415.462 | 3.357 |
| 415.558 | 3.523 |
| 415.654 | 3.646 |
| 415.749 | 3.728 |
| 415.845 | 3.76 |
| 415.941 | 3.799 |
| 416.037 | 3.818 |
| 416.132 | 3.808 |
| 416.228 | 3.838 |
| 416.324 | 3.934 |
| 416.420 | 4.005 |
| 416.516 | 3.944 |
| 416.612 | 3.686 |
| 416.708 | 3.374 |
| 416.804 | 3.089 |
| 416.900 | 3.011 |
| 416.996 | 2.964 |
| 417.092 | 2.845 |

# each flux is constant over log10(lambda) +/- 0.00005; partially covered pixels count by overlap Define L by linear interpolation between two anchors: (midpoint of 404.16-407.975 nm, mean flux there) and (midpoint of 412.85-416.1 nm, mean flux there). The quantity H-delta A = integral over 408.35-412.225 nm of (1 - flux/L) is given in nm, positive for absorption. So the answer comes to 0.88 nm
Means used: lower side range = 3.36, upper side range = 3.19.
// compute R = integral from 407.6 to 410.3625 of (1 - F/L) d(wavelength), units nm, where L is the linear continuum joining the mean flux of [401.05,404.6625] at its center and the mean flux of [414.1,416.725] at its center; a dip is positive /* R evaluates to 0.53 nm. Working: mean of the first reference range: 3.45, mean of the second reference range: 3.41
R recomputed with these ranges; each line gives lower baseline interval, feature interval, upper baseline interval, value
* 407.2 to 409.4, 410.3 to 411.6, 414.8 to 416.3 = 0.37 nm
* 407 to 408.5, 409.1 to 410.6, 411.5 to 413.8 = 0.43 nm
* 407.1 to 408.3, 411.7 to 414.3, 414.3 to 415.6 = 0.20 nm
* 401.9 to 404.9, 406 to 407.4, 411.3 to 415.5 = -0.02 nm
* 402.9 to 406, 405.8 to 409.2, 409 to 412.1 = -0.46 nm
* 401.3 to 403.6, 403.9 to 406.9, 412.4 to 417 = 0.03 nm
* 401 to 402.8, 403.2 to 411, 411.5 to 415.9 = 0.60 nm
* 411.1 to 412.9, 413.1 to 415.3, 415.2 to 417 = 0.09 nm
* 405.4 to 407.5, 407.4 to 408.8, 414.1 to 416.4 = 0.05 nm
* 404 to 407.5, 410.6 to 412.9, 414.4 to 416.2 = 0.48 nm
